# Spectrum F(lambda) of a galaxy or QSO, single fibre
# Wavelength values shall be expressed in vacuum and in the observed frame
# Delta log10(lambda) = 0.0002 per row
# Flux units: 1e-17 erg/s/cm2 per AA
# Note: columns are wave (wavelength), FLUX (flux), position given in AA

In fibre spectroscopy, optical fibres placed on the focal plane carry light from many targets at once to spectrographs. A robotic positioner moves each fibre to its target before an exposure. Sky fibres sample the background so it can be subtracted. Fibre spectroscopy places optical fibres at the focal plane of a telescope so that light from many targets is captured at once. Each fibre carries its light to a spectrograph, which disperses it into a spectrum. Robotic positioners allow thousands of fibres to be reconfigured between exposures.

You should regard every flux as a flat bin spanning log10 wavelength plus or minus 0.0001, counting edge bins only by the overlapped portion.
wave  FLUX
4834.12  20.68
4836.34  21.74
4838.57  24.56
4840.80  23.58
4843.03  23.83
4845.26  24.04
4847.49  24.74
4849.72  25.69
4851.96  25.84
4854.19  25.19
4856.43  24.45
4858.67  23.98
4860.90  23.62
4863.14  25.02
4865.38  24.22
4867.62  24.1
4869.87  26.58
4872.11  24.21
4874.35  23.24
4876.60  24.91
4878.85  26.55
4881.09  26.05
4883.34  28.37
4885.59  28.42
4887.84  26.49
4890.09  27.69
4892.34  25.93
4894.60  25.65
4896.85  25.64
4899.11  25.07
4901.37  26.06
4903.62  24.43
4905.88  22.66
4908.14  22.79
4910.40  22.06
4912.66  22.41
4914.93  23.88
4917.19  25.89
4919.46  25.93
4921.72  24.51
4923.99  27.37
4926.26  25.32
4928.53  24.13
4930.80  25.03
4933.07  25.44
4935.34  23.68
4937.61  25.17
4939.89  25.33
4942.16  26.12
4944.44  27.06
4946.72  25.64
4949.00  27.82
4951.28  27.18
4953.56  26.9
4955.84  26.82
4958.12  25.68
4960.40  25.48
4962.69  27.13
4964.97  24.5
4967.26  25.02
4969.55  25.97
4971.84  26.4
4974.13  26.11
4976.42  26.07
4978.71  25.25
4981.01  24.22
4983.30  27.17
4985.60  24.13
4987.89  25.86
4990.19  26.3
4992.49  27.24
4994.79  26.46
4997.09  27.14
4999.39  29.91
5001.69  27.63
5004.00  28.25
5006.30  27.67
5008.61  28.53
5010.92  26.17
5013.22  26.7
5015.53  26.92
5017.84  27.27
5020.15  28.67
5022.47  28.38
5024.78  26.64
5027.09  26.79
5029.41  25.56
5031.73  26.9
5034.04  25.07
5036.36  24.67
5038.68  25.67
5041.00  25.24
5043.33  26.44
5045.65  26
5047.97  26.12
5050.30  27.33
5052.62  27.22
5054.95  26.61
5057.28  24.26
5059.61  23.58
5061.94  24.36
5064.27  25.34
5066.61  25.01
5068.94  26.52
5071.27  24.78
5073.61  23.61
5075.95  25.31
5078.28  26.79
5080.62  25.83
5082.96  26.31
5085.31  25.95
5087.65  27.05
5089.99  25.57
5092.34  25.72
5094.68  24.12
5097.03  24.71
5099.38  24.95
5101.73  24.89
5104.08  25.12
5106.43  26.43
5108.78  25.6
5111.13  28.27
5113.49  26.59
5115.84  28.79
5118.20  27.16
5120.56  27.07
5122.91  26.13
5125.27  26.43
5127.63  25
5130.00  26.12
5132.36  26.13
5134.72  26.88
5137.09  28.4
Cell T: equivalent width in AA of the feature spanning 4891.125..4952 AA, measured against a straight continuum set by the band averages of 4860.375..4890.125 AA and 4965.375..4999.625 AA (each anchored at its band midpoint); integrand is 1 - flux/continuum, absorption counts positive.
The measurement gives 1.70 AA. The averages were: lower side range 25.6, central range 25.1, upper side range 26.1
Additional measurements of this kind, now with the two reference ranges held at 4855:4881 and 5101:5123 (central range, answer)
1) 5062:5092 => 0.87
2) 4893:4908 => 0.09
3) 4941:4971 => -1.01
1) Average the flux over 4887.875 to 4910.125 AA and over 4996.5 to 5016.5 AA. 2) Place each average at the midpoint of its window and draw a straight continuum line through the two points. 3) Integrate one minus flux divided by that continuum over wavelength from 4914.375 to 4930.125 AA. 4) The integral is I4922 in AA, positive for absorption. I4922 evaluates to 0.2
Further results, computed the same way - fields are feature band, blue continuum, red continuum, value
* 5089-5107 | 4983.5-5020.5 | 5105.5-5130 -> 1.1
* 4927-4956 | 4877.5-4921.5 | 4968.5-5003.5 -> 0.0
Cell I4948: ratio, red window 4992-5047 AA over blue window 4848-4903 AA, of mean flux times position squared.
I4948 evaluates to 1.1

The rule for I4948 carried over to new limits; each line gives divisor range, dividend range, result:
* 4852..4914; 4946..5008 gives 1.10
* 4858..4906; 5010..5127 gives 1.10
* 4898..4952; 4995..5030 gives 1.14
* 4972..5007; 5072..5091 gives 1.00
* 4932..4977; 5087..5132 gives 1.07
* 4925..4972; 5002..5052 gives 1.07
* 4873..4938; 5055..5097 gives 1.08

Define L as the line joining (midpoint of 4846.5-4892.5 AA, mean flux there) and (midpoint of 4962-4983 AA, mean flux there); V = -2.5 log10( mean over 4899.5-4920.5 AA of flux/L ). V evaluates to 0.066 mag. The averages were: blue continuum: 25.5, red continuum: 25.7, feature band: 24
